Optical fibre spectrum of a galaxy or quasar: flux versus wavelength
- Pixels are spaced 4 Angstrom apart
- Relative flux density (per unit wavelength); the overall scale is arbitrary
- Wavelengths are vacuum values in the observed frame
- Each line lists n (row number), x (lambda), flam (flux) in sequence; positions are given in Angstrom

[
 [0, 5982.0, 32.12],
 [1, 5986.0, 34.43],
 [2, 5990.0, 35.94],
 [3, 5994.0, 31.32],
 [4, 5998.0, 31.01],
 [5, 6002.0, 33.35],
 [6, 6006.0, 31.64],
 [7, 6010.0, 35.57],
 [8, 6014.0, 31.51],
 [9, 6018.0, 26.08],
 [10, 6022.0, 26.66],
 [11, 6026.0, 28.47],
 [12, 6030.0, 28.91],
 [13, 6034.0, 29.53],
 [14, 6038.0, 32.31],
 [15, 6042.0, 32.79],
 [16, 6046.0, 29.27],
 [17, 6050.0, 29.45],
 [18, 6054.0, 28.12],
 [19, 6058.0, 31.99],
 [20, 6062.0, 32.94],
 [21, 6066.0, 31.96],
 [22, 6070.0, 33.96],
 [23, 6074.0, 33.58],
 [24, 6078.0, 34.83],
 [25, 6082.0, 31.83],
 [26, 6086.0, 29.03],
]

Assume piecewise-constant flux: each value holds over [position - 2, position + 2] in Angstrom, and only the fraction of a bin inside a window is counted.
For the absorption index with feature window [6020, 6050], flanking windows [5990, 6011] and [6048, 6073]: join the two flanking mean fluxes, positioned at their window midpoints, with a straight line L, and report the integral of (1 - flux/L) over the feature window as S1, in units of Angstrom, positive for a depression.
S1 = 2.2 Angstrom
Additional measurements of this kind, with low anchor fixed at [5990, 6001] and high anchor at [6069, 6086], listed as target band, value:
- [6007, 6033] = 2.3 Angstrom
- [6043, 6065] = 1.5 Angstrom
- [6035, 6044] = 0.1 Angstrom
